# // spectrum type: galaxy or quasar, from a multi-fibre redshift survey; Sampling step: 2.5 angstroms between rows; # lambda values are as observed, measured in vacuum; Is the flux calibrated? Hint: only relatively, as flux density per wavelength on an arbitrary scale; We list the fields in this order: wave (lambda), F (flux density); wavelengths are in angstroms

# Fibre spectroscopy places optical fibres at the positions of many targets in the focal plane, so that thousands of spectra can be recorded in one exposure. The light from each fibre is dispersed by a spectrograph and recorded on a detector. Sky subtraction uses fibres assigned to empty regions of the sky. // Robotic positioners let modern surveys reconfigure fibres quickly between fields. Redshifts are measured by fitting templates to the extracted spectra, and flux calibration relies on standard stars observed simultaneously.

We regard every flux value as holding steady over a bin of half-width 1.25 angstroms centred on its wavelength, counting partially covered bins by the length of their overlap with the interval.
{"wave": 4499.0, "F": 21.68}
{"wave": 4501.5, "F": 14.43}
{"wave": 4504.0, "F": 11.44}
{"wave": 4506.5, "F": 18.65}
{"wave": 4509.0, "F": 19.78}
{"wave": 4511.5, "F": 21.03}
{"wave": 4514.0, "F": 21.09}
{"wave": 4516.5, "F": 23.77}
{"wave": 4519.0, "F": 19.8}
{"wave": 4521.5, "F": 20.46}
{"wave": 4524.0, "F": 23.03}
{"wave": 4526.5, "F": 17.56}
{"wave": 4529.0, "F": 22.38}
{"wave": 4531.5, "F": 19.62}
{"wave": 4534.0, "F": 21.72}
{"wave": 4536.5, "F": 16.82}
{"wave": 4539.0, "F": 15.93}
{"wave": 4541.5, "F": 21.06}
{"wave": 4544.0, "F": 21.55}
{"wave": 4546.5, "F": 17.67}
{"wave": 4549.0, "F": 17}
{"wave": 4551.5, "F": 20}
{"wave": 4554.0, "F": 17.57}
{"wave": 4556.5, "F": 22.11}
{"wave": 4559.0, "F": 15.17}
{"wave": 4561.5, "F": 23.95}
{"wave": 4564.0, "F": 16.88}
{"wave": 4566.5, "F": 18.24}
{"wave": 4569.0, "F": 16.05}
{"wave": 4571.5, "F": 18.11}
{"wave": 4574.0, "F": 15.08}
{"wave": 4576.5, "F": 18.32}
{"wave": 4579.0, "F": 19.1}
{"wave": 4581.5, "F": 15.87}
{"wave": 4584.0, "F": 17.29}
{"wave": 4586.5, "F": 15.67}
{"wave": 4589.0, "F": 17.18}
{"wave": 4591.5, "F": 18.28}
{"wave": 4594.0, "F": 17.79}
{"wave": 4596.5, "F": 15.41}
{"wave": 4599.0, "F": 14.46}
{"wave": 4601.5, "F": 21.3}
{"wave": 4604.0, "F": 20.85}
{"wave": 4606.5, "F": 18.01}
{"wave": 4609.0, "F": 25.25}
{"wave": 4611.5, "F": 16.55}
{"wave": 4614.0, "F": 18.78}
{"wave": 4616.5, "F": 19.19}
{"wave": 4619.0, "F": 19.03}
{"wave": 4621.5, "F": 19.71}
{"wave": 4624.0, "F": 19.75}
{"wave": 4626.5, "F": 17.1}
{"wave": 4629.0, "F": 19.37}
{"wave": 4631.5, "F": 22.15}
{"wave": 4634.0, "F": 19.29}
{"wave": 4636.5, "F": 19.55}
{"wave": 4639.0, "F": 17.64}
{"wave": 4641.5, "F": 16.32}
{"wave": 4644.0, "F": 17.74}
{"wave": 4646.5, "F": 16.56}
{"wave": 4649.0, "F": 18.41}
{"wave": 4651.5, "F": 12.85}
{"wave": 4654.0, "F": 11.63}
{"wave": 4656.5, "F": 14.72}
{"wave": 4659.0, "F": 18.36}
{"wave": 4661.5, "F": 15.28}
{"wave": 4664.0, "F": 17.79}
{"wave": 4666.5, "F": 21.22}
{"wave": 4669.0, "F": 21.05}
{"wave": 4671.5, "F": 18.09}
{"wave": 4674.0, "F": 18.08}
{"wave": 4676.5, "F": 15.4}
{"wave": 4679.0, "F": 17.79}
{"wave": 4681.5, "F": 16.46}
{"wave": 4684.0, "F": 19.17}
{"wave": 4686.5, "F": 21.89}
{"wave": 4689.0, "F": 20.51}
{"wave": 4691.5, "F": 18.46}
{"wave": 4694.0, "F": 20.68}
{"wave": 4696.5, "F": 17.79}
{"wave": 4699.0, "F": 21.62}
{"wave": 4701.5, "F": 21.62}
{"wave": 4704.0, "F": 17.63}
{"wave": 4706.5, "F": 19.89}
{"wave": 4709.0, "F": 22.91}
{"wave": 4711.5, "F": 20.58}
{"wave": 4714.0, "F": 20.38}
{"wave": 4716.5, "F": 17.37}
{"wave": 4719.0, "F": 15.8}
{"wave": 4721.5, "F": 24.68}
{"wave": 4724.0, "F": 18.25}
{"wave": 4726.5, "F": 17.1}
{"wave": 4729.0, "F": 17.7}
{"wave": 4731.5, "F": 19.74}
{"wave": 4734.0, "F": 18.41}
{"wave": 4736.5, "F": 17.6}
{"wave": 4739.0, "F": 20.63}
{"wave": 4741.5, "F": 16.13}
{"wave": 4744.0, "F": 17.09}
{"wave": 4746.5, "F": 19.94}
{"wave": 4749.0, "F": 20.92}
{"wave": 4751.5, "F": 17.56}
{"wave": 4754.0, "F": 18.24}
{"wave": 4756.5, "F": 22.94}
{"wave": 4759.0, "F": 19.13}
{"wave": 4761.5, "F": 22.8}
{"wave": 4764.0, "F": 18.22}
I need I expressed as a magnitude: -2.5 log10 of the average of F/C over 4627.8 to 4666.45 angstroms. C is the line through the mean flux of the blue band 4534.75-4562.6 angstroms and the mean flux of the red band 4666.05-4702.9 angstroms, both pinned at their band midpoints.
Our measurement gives 0.113 mag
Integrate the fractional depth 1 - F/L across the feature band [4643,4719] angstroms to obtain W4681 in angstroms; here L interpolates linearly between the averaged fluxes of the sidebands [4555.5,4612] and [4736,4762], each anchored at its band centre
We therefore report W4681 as 1.94 angstroms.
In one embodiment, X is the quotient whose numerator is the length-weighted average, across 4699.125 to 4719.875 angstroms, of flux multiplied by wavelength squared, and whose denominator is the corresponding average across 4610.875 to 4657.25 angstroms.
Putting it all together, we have 1.15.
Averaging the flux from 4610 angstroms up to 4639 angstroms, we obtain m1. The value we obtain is 19.1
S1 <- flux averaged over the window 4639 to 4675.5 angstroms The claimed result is 17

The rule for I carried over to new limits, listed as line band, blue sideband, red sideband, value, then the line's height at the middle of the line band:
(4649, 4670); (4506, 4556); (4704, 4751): 0.16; 19.4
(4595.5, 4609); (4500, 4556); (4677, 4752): 0.03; 19.2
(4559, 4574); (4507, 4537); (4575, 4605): 0.03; 18.6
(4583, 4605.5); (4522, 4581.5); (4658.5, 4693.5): 0.07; 18.8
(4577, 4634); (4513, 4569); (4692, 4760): 0.05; 19.5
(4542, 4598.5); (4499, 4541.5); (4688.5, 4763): 0.08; 19.4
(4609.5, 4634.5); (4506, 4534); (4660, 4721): 0.03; 19.8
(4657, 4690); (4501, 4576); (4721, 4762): 0.04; 19.1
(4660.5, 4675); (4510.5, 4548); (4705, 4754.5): 0.04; 19.4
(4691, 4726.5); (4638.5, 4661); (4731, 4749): -0.12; 17.7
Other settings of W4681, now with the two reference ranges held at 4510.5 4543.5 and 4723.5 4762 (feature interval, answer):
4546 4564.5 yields 1.1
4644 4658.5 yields 3.2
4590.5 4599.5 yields 1.5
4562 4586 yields 3.2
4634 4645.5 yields 1.0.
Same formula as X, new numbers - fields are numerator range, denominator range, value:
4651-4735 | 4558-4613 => 1.09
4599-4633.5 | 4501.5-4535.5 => 1.03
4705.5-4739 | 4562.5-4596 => 1.19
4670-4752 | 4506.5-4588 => 1.07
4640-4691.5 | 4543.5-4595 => 1.01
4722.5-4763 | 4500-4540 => 1.09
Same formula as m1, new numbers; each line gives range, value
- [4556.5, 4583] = 17.9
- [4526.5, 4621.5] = 18.5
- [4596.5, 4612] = 19.2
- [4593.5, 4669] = 18.1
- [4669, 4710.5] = 19.3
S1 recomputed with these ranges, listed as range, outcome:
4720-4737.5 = 19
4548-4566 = 19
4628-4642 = 19.2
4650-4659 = 14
